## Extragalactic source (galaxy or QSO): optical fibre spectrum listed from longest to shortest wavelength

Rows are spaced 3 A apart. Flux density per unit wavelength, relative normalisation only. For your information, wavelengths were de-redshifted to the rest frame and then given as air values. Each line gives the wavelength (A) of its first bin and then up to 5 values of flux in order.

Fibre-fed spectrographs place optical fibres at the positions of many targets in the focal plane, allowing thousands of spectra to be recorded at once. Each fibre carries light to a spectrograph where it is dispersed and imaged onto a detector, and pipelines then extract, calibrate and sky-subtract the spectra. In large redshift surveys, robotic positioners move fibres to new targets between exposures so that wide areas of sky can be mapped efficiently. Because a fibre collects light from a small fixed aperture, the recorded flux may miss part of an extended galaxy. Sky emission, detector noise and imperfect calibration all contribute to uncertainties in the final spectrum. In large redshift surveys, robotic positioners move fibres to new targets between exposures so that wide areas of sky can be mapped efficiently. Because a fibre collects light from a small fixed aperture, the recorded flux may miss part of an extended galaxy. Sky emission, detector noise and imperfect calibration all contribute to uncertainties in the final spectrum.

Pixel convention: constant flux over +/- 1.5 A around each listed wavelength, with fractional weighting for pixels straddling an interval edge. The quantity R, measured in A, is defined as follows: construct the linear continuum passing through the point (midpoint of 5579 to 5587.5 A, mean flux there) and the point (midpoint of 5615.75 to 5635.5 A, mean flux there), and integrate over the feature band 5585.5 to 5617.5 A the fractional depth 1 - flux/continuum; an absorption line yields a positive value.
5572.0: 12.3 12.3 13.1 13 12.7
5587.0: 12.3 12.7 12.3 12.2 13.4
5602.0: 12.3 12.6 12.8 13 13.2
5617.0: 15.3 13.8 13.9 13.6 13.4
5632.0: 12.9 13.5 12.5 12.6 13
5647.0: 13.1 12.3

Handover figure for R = 0.8 A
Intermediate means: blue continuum 12.7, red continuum 13.8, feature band 12.8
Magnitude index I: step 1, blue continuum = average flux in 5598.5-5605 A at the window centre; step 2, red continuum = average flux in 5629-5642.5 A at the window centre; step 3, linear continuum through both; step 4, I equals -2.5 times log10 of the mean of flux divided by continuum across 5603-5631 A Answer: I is -0.06 mag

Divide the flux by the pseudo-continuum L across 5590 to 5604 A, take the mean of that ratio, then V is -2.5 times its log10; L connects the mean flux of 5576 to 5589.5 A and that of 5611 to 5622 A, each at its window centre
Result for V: 0.06 mag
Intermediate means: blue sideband 12.8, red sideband 13.9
